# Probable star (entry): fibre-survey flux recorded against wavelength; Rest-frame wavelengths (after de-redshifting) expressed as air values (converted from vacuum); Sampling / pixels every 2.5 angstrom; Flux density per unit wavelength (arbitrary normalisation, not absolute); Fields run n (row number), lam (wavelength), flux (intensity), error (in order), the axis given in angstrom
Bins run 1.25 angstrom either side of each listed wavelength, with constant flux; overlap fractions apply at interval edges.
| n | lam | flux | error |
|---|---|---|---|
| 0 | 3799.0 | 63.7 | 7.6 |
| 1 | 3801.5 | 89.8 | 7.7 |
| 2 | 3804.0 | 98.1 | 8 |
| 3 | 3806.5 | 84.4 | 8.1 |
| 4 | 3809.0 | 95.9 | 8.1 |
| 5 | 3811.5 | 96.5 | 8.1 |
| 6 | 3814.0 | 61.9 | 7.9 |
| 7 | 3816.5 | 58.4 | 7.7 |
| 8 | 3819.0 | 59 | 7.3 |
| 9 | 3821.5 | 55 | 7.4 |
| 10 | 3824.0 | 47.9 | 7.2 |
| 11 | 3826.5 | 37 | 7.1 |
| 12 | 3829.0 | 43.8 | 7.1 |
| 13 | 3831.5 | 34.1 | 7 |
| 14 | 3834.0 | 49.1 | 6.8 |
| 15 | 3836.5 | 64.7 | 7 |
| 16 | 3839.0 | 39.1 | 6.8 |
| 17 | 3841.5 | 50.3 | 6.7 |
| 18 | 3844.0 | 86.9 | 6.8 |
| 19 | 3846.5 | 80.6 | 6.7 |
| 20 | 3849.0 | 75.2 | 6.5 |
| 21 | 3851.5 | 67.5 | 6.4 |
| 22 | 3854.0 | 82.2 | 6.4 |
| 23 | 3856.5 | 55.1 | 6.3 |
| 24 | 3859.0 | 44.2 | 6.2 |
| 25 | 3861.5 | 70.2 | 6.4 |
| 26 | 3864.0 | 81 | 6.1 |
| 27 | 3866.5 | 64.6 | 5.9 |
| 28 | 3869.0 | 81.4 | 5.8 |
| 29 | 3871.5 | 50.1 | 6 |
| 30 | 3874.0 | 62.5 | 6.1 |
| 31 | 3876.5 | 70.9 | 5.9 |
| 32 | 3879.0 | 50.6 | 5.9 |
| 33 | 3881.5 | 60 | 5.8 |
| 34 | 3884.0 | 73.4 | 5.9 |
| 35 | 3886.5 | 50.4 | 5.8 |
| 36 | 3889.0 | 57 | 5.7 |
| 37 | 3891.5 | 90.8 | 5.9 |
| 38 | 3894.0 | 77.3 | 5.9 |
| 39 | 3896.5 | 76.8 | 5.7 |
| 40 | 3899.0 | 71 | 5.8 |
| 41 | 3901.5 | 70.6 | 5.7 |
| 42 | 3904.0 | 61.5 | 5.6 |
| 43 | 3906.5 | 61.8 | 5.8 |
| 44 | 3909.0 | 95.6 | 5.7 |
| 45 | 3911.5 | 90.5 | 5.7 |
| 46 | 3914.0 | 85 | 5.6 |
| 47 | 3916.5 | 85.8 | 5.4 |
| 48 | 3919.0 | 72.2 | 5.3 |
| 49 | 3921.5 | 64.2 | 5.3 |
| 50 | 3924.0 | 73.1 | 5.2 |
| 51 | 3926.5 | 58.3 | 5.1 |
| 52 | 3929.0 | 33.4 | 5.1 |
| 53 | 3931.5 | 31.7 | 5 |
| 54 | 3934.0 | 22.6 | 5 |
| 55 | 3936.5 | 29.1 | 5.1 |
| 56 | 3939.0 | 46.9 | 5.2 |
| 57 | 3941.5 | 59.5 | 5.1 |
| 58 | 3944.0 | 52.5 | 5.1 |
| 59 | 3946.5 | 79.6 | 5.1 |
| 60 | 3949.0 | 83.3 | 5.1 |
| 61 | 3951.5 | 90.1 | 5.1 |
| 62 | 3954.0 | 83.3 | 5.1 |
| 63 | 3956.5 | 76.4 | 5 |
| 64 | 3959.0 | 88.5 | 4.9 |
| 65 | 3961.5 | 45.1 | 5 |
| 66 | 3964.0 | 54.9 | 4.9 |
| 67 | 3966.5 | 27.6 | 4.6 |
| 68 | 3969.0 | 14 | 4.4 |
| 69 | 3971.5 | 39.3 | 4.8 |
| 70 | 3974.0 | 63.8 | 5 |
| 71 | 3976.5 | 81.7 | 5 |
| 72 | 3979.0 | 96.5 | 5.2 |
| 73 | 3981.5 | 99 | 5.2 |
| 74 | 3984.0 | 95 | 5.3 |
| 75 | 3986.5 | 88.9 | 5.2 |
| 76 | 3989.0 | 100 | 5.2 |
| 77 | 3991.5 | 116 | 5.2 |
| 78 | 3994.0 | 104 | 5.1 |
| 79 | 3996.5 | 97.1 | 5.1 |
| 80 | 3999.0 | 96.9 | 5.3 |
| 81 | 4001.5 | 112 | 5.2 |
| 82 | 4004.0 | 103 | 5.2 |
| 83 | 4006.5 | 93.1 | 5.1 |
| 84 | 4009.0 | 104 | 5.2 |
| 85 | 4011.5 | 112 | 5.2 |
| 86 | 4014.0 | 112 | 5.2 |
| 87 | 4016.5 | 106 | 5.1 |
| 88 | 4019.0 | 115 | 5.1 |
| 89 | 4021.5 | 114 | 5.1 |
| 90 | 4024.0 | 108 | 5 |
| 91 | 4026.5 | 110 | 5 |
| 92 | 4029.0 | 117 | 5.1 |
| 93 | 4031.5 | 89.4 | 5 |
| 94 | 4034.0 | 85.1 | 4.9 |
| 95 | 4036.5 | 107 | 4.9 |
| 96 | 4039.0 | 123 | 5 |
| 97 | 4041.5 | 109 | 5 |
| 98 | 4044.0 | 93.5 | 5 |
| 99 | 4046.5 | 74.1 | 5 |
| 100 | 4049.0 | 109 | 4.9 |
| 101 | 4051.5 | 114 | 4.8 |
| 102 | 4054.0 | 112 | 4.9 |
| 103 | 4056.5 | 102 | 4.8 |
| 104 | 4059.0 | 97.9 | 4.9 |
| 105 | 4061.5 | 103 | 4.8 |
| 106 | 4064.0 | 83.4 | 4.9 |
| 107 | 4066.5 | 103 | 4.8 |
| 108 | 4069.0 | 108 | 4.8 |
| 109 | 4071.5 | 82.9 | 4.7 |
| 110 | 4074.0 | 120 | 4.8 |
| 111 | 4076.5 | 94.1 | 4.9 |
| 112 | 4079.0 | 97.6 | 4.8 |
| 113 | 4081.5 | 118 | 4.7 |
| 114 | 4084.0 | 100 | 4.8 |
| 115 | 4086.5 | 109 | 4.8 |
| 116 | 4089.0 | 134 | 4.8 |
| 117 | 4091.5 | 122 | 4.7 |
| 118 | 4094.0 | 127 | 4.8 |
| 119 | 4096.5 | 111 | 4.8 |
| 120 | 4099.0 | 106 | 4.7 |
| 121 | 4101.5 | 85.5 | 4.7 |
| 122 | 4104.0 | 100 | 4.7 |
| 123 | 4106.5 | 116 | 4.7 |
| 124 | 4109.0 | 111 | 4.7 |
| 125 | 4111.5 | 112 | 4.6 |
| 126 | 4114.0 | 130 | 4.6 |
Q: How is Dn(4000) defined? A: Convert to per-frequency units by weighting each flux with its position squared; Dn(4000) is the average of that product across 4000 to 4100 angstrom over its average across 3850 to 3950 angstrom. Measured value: 1.8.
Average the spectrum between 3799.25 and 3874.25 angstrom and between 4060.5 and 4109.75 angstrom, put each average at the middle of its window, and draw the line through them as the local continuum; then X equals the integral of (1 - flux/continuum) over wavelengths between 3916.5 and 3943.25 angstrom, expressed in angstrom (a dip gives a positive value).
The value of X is 9.9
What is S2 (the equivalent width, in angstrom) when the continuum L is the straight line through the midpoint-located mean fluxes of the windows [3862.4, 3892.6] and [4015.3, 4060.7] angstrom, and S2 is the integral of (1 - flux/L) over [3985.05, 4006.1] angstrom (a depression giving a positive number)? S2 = -1.6 angstrom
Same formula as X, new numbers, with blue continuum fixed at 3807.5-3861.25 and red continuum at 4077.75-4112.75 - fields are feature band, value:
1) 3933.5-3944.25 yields 5.13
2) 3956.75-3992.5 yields 6.63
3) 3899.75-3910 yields 0.42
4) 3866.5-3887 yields 1.88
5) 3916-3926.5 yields 0.90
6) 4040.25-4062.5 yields 0.17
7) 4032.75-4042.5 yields -0.60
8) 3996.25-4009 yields -1.08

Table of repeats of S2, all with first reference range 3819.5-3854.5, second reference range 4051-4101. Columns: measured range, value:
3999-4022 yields -3.39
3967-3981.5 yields 4.27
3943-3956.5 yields 0.47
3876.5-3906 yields 0.68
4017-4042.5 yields -2.74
